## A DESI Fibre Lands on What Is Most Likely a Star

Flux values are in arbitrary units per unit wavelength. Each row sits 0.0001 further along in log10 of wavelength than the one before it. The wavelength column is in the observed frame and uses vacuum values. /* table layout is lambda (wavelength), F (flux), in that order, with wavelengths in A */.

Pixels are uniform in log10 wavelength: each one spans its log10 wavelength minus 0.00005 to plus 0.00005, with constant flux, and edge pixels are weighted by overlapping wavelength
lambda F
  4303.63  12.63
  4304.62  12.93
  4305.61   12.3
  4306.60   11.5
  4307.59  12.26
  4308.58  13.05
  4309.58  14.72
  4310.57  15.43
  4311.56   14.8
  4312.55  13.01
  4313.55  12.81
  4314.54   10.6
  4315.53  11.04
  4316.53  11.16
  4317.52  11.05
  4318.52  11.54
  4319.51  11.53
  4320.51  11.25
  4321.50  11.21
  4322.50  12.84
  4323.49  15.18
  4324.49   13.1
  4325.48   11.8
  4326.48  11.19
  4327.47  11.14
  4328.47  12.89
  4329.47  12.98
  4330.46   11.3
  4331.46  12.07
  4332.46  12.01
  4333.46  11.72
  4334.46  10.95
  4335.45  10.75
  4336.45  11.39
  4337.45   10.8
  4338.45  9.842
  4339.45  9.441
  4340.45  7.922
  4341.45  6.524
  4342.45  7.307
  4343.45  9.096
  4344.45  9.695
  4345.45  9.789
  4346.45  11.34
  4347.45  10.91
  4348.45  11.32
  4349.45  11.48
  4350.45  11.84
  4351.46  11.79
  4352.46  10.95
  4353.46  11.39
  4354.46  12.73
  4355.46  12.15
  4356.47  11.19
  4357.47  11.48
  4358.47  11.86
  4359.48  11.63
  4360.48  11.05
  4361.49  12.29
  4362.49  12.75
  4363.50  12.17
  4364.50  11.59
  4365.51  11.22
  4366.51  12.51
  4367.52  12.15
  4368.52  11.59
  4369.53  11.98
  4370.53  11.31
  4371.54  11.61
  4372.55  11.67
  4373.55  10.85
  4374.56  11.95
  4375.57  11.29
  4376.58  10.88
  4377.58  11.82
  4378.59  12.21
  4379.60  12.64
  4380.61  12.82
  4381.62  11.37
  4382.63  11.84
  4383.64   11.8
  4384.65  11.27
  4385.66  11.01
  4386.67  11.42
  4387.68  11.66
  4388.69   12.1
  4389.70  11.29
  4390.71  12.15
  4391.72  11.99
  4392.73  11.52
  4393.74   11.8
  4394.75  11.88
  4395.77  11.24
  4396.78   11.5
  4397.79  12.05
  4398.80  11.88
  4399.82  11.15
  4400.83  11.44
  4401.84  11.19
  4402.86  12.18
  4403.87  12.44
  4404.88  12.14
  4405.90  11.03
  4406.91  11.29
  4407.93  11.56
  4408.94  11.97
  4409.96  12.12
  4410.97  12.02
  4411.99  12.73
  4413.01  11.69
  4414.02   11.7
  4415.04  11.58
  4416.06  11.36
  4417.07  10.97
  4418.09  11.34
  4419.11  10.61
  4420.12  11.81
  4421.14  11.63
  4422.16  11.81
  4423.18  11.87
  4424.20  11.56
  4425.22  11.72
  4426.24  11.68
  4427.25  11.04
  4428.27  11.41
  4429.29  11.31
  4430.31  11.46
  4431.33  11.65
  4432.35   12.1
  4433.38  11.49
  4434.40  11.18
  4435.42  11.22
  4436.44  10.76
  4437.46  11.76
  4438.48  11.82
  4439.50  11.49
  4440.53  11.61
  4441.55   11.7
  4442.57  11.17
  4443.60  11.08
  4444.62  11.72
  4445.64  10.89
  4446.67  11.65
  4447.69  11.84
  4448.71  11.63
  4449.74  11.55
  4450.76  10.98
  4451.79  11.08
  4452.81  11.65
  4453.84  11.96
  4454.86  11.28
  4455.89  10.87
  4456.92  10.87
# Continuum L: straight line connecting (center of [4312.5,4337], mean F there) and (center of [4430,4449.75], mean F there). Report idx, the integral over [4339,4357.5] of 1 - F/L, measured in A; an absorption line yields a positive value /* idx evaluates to 2.1 A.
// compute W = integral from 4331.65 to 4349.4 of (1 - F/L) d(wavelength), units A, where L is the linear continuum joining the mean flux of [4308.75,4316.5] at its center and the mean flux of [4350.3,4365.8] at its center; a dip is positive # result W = 3.1 A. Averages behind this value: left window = 13.1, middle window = 10.1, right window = 11.8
